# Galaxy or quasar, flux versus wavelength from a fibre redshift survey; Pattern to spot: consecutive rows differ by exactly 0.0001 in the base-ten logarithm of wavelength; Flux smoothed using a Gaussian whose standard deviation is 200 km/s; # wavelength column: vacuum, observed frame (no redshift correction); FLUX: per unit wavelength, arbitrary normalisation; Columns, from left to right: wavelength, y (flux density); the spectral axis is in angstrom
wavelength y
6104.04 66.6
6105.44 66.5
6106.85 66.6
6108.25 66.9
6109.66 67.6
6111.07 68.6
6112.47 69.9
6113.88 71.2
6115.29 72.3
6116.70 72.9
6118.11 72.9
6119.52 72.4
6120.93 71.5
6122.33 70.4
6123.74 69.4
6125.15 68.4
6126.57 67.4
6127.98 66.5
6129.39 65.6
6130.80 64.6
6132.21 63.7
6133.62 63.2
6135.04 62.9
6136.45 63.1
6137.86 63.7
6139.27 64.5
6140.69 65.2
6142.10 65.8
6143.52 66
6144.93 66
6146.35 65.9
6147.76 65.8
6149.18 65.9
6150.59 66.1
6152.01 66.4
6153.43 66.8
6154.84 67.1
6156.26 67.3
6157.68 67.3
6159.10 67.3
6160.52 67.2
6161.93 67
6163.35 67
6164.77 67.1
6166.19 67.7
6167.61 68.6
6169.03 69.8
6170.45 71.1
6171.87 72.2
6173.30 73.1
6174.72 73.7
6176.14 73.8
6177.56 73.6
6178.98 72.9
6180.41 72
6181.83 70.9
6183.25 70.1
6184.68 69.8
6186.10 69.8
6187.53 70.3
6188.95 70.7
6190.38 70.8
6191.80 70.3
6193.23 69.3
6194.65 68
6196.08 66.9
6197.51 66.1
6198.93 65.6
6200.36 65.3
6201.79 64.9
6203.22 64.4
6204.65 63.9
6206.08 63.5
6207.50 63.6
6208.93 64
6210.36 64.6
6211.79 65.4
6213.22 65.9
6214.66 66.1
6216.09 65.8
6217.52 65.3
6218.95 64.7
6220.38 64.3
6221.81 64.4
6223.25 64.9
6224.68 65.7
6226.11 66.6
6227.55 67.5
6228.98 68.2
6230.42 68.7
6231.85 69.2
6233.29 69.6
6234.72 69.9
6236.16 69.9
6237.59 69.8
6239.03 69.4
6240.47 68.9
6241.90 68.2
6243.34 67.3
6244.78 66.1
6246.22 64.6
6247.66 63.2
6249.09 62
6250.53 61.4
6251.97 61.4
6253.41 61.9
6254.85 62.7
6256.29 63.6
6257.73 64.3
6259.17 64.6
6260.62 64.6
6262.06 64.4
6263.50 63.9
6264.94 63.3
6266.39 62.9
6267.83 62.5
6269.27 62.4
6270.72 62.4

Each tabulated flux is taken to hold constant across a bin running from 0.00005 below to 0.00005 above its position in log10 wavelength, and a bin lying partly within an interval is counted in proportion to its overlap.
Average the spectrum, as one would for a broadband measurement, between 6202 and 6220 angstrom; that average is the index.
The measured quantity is 64.8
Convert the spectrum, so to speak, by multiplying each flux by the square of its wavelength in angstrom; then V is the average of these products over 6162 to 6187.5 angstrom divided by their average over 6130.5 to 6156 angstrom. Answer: 1.09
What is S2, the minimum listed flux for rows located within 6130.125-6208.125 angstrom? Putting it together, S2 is 62.9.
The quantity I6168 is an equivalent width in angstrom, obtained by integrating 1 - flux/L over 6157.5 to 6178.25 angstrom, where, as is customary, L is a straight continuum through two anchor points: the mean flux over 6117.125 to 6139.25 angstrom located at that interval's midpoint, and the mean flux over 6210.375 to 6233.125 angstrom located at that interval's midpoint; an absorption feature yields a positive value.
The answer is -1.0 angstrom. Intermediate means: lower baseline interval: 67.1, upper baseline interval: 66.2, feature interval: 69.8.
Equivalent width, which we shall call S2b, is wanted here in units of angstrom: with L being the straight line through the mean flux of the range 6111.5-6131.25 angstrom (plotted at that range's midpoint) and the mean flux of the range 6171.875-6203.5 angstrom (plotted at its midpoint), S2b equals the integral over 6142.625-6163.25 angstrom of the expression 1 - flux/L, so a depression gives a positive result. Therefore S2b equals 0.93 angstrom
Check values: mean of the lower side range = 69.7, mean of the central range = 66.6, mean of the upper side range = 69.8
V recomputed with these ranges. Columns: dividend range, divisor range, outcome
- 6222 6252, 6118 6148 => 1.04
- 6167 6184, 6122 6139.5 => 1.11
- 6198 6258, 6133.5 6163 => 1.02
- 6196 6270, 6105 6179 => 0.99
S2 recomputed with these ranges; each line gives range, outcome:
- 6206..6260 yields 61.4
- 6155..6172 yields 67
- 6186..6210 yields 63.5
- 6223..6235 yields 64.9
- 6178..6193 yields 69.8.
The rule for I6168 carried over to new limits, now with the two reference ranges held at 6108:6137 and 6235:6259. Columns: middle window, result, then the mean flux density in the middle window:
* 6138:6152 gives 0.4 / 65.6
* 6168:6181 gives -1.0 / 72.3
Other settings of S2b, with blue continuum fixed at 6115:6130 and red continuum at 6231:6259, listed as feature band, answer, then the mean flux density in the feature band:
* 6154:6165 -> 0.3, 67.2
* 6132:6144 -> 0.9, 64.2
